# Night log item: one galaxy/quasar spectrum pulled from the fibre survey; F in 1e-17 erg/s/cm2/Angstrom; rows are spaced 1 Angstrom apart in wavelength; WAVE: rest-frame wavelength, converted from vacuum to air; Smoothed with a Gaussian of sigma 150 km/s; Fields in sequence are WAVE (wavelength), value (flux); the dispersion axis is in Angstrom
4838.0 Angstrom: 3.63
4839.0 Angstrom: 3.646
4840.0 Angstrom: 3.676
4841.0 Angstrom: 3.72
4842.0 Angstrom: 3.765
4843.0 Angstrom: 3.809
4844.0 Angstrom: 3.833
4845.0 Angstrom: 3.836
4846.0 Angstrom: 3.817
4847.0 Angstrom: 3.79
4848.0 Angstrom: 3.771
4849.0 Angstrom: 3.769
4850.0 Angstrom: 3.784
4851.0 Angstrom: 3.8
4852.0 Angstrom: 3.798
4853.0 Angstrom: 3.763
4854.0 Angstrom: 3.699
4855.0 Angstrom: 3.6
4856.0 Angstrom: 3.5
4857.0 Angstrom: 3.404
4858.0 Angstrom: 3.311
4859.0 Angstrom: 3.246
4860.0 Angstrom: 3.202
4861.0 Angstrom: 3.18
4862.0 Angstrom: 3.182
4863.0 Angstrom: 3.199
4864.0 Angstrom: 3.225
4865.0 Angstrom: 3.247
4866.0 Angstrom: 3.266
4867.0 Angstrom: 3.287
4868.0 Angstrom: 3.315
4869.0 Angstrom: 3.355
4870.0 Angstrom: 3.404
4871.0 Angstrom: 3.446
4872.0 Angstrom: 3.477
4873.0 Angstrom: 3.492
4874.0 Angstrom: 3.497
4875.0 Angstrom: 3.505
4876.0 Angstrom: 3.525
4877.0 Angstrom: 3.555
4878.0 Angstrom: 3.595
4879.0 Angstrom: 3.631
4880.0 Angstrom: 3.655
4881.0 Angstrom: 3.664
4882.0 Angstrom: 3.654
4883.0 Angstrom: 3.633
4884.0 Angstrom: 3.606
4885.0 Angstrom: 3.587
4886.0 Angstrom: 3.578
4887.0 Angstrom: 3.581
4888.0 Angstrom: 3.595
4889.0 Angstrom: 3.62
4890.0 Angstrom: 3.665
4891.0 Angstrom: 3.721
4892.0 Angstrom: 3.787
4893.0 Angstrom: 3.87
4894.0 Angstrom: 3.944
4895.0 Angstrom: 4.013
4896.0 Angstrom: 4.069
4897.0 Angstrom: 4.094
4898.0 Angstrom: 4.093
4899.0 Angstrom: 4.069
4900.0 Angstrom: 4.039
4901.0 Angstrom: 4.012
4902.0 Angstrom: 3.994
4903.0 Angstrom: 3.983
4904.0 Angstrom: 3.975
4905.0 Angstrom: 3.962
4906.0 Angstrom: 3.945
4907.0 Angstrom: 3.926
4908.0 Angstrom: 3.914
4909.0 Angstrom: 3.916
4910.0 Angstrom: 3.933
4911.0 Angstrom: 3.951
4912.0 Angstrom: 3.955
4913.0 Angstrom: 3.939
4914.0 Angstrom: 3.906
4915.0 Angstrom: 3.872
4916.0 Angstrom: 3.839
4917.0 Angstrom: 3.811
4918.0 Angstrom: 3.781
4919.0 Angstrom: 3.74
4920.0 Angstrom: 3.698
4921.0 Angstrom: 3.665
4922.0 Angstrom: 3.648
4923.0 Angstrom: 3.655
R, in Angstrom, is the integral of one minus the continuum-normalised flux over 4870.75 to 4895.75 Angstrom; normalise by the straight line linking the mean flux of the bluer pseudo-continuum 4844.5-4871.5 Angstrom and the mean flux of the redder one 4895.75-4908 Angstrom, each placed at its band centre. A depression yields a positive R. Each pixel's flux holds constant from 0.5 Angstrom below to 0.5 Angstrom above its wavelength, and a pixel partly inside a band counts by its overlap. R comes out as 1.0 Angstrom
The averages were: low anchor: 3.49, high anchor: 4.01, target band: 3.64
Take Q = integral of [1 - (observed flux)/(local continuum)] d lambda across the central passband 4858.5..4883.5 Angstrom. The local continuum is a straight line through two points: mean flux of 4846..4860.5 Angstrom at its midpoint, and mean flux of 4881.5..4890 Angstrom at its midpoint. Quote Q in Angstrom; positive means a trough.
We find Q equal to 1.3 Angstrom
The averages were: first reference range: 3.61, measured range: 3.42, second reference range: 3.61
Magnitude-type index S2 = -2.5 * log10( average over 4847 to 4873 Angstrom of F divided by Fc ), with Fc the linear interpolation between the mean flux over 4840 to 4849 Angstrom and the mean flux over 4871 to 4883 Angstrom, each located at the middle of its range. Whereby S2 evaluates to 0.069 mag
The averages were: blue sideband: 3.78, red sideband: 3.57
